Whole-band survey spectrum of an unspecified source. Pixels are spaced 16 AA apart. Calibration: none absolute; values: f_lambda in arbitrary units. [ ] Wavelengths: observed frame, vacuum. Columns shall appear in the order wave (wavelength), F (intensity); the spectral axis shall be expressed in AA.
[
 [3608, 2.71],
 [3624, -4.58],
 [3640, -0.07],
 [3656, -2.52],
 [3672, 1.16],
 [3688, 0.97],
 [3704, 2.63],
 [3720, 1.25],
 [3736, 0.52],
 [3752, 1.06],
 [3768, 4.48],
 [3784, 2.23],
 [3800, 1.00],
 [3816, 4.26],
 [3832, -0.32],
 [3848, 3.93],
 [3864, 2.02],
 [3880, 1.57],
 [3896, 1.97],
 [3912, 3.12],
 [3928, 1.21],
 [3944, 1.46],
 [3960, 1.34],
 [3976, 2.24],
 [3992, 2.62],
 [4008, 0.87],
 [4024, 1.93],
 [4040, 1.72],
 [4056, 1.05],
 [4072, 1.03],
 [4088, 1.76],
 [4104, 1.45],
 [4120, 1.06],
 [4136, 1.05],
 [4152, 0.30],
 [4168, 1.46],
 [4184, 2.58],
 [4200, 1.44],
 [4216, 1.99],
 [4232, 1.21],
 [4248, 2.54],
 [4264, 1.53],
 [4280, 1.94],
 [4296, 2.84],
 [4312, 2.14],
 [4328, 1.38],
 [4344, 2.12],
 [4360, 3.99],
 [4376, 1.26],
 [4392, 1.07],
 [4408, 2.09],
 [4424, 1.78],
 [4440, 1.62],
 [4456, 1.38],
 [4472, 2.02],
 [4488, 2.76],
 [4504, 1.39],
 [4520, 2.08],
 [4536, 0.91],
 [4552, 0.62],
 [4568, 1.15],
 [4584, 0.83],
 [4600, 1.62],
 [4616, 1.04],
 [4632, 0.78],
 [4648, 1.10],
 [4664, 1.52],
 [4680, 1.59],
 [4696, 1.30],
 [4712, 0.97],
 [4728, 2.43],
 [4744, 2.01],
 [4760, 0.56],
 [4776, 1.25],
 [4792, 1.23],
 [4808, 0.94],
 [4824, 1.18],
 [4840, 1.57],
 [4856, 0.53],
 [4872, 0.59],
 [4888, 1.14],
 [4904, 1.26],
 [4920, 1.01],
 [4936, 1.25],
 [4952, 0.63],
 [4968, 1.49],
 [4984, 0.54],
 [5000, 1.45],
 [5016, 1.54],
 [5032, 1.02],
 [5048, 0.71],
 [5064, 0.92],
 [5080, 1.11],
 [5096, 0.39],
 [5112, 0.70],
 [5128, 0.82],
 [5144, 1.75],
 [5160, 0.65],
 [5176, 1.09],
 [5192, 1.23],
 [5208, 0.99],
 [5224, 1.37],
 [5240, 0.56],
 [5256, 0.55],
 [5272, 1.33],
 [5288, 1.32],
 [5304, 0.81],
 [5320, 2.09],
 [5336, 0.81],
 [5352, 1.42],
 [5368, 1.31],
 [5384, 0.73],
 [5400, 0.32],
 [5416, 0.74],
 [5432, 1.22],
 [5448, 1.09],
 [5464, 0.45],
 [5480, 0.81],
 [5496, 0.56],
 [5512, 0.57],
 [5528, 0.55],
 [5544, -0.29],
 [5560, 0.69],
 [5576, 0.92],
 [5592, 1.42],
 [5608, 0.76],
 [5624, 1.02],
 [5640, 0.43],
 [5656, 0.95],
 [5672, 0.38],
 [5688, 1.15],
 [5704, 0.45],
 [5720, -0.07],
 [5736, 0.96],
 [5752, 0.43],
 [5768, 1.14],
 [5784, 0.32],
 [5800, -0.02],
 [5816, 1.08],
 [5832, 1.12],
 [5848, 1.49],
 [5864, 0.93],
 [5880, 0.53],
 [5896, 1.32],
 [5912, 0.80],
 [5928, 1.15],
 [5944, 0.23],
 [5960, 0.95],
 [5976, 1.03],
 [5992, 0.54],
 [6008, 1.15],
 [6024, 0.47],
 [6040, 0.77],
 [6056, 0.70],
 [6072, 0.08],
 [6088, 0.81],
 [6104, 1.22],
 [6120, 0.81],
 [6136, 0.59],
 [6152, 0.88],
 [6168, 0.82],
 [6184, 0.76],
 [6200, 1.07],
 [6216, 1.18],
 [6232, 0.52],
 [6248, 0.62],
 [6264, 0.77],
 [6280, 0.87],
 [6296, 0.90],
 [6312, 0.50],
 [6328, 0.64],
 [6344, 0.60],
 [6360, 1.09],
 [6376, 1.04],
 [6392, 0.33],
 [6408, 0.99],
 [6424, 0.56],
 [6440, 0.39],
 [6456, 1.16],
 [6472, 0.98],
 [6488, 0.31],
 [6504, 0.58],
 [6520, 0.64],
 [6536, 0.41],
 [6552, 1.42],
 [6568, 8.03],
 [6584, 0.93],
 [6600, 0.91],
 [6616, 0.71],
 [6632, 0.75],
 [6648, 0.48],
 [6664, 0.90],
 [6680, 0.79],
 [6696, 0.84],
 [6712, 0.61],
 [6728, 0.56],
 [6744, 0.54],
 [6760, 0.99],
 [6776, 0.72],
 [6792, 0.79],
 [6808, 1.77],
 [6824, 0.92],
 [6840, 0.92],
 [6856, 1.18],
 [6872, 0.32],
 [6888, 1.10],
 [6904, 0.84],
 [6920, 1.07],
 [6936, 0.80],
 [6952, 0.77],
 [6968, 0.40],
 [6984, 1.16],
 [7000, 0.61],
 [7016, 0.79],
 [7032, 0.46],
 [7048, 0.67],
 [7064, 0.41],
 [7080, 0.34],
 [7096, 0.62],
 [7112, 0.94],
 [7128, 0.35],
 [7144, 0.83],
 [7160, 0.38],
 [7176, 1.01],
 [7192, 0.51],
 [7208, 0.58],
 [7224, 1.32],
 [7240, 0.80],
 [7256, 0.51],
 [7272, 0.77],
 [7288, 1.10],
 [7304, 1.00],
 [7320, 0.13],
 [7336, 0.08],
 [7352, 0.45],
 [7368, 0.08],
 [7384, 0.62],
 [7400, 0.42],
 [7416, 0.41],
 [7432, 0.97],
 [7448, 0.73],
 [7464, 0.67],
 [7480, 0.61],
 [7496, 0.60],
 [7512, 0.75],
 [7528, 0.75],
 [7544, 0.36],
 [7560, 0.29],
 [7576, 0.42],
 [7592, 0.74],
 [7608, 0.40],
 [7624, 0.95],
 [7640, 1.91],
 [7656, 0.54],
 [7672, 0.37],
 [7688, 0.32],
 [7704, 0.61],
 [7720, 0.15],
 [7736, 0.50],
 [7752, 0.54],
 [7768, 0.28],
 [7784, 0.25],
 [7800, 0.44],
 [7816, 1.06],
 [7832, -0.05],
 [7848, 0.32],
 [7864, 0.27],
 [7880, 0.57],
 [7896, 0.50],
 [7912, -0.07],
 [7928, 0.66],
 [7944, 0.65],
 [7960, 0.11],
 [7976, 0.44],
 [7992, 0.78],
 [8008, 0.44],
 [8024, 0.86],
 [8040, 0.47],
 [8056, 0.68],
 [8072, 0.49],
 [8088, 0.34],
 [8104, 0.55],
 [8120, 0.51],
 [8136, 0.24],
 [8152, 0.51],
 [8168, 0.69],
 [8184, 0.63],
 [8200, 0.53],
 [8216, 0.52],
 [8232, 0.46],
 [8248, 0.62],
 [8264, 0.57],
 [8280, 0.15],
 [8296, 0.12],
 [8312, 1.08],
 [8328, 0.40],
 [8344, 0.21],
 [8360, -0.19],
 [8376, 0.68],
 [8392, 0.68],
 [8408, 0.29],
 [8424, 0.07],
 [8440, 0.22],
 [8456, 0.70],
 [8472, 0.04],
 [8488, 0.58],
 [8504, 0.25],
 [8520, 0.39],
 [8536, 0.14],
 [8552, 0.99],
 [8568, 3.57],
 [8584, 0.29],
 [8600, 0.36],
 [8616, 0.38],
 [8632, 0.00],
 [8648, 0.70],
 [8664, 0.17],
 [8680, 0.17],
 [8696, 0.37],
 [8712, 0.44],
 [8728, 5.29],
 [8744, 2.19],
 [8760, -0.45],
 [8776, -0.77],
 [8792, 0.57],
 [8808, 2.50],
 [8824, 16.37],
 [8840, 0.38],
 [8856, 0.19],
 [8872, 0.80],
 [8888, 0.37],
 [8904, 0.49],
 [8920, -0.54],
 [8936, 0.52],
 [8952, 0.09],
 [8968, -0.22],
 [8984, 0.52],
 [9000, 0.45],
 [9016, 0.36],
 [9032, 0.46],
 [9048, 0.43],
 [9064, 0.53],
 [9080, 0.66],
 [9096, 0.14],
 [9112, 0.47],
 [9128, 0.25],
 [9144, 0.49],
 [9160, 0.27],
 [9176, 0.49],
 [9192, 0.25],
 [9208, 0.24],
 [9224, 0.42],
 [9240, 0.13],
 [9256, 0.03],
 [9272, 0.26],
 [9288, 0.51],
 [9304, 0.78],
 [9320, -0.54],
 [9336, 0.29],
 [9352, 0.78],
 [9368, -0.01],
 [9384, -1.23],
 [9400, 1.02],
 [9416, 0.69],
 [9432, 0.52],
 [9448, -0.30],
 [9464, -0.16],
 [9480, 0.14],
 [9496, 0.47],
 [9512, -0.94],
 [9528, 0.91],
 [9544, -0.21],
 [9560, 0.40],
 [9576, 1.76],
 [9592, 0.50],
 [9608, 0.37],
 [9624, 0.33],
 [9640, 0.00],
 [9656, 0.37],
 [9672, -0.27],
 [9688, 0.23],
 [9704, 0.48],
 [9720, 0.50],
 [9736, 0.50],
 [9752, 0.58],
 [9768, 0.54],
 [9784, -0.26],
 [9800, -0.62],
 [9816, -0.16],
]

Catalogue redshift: 0.76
